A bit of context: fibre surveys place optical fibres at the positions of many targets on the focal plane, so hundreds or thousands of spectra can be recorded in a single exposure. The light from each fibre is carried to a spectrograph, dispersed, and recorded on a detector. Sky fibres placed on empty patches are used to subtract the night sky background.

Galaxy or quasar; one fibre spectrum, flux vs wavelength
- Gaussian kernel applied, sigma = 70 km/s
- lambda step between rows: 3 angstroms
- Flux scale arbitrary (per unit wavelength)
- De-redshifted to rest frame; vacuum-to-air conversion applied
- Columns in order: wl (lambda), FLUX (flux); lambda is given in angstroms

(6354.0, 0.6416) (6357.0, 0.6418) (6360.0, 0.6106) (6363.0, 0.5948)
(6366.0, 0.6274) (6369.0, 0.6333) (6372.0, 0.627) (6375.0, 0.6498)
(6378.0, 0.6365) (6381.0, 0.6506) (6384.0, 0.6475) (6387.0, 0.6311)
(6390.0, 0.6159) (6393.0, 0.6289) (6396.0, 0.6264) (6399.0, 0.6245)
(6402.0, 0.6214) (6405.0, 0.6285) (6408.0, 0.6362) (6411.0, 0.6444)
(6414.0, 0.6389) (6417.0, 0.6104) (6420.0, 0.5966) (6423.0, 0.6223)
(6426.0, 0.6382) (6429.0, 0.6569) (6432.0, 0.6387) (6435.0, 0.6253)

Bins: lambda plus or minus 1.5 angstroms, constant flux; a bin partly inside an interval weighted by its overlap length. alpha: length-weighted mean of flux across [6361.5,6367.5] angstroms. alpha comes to 0.611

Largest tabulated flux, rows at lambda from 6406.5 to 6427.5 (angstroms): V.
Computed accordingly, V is 0.6444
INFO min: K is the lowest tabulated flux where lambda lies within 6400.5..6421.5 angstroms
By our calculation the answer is 0.5966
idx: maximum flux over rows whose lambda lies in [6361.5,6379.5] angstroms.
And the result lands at 0.6498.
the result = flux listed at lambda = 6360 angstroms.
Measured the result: 0.6106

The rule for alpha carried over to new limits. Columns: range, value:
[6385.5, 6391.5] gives 0.624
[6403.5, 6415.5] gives 0.637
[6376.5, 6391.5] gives 0.636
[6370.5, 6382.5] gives 0.641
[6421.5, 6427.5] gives 0.63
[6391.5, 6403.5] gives 0.625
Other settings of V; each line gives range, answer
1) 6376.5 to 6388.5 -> 0.6506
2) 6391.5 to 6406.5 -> 0.6289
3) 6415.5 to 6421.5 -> 0.6104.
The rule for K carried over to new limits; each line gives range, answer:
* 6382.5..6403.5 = 0.6159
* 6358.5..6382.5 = 0.5948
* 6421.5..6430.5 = 0.6223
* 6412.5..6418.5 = 0.6104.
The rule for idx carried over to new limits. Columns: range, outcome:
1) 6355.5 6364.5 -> 0.6418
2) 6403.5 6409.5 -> 0.6362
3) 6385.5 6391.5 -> 0.6311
